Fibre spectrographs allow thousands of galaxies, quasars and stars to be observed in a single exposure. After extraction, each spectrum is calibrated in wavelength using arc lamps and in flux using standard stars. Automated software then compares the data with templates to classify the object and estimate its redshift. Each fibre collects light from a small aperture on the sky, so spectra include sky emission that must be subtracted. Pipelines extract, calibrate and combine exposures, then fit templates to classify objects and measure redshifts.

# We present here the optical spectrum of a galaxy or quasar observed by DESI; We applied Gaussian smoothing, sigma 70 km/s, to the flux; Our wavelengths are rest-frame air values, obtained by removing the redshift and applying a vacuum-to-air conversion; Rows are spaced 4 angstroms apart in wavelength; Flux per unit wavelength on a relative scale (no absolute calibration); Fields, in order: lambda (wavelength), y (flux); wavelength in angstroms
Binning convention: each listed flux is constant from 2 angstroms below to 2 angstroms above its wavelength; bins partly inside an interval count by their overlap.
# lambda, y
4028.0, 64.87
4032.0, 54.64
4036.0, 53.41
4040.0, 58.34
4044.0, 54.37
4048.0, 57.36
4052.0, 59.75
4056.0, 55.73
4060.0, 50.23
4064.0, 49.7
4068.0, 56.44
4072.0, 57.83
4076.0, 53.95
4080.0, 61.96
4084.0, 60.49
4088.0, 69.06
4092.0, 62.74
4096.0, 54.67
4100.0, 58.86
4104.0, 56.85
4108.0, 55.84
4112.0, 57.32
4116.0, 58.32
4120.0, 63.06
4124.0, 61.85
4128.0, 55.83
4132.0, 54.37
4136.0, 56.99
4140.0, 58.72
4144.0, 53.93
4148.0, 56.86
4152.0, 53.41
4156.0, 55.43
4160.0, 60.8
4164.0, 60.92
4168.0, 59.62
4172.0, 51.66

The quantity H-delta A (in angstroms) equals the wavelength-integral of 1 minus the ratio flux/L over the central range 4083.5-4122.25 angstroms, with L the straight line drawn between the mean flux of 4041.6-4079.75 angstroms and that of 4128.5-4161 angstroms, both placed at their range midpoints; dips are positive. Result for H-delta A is -2.7 angstroms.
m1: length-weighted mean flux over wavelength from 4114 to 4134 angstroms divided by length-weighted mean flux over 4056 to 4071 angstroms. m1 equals 1.11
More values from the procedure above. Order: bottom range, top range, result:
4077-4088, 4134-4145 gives 0.92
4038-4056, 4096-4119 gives 1.00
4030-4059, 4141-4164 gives 1.01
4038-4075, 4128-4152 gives 1.01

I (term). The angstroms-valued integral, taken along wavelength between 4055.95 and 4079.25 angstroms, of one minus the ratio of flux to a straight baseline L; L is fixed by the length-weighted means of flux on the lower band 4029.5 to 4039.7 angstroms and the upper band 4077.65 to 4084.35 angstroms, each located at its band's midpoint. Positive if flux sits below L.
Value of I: 2.0 angstroms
